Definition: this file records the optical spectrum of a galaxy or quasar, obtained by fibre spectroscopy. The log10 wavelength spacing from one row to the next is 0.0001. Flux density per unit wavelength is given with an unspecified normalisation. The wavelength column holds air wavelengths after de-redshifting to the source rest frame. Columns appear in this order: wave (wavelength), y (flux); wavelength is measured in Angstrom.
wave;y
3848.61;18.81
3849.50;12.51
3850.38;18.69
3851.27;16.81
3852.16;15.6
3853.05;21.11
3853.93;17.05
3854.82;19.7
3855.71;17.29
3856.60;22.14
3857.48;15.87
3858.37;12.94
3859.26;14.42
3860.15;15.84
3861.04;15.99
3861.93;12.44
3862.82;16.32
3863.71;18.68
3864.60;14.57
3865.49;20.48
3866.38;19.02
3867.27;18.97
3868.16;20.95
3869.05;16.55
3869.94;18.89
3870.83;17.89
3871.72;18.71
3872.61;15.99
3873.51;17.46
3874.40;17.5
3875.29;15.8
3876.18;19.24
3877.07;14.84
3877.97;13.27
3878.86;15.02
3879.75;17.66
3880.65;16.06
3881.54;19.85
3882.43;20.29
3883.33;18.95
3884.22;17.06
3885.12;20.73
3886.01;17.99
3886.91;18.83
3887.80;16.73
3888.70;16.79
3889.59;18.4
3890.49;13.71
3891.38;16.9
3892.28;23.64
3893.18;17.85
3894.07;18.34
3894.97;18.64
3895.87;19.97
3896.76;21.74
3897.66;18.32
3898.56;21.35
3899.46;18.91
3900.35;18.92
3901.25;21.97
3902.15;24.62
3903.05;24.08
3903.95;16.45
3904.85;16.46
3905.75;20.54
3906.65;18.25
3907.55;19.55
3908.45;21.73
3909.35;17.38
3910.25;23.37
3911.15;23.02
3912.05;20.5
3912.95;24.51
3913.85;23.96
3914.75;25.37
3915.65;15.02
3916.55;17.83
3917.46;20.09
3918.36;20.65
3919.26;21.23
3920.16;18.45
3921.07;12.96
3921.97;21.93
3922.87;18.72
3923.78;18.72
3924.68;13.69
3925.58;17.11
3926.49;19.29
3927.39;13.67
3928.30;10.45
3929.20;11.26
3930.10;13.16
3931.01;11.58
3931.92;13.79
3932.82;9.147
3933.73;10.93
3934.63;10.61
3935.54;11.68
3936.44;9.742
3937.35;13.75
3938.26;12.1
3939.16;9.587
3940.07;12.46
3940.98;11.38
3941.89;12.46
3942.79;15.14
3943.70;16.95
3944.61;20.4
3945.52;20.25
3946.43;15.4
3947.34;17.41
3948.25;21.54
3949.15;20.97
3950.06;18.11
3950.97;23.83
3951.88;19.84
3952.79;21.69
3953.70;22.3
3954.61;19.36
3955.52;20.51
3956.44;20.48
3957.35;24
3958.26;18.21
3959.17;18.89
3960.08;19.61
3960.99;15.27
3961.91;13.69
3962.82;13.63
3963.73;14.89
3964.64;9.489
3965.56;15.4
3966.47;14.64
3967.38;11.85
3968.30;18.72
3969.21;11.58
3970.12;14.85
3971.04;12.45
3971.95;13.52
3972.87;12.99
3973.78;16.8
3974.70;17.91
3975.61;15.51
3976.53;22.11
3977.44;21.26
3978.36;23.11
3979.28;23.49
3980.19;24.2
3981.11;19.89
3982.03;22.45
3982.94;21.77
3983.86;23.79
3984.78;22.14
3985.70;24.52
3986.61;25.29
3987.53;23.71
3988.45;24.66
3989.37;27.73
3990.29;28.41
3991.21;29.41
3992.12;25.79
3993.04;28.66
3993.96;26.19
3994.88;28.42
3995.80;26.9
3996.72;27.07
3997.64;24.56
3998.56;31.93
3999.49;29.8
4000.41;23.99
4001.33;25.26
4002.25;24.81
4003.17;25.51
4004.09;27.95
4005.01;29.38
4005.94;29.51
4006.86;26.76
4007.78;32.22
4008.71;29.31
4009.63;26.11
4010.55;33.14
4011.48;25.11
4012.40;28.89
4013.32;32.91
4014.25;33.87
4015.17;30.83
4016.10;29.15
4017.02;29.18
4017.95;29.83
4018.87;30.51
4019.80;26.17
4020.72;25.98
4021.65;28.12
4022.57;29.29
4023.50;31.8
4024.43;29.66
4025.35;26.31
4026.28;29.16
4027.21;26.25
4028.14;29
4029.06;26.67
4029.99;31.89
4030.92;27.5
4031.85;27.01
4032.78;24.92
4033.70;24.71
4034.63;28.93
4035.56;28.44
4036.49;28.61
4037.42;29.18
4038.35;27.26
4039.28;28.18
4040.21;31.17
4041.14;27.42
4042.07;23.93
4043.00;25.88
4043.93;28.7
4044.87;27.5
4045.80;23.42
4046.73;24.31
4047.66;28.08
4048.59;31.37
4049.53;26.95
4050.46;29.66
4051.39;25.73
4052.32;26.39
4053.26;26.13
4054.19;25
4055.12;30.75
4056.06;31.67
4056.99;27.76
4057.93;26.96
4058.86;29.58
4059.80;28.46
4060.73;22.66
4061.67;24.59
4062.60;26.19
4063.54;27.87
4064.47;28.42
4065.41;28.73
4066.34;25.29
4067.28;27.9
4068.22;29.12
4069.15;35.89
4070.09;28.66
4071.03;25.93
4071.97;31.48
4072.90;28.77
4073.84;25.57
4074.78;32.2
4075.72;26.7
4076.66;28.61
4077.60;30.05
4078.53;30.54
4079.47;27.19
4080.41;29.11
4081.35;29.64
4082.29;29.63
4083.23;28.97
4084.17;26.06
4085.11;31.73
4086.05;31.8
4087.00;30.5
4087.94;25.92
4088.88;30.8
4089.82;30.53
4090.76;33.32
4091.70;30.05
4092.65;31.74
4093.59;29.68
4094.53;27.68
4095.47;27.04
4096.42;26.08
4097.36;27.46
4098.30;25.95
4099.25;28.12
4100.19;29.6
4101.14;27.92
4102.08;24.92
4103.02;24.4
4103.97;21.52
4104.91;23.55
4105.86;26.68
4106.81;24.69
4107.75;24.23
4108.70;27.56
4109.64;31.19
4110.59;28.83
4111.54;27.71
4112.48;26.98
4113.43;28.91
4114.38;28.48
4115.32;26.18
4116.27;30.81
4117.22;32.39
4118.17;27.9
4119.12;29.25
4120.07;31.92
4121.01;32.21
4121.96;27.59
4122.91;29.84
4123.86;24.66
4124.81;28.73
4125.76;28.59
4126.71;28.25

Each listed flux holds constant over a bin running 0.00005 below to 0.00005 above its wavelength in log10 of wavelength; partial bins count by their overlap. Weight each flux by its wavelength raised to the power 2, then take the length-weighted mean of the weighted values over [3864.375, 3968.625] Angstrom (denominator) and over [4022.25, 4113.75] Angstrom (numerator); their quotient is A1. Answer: 1.7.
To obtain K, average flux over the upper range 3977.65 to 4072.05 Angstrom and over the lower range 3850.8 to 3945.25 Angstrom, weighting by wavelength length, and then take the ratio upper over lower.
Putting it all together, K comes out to 1.6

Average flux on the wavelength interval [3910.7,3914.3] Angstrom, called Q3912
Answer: 23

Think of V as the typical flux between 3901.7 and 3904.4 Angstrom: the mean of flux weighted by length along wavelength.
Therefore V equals 21.7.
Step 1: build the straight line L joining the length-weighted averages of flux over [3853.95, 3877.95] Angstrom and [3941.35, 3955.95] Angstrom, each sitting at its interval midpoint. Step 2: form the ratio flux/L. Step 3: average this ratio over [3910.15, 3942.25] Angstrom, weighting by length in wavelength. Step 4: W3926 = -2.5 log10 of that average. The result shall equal 0.168 mag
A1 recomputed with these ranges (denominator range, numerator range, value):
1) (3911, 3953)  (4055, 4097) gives 1.87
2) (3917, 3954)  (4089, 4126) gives 1.92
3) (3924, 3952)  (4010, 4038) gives 2.03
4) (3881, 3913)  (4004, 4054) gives 1.54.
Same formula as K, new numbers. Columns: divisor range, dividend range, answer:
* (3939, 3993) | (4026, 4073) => 1.45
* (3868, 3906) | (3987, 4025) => 1.53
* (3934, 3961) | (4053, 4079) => 1.65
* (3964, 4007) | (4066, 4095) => 1.31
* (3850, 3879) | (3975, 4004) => 1.45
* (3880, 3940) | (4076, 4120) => 1.60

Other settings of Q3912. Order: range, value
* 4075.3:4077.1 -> 27.6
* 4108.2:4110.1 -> 29.3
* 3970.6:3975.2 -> 14.8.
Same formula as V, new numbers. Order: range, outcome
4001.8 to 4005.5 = 26.9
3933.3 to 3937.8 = 11.4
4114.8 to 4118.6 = 29.3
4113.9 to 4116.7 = 28.5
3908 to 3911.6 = 21.4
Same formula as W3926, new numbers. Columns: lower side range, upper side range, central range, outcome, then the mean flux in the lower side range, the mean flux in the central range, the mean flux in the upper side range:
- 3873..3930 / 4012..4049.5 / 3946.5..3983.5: 0.27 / 18.6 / 18.2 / 28.3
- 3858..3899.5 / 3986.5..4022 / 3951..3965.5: 0.31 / 17.7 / 18.2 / 28.1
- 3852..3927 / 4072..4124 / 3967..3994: 0.09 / 18.5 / 21.1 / 28.4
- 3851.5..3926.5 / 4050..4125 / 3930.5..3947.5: 0.49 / 18.5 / 13.3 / 28.3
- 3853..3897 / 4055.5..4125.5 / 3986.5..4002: -0.14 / 17.7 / 26.9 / 28.3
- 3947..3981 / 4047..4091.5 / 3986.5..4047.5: -0.20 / 18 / 27.9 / 28.6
